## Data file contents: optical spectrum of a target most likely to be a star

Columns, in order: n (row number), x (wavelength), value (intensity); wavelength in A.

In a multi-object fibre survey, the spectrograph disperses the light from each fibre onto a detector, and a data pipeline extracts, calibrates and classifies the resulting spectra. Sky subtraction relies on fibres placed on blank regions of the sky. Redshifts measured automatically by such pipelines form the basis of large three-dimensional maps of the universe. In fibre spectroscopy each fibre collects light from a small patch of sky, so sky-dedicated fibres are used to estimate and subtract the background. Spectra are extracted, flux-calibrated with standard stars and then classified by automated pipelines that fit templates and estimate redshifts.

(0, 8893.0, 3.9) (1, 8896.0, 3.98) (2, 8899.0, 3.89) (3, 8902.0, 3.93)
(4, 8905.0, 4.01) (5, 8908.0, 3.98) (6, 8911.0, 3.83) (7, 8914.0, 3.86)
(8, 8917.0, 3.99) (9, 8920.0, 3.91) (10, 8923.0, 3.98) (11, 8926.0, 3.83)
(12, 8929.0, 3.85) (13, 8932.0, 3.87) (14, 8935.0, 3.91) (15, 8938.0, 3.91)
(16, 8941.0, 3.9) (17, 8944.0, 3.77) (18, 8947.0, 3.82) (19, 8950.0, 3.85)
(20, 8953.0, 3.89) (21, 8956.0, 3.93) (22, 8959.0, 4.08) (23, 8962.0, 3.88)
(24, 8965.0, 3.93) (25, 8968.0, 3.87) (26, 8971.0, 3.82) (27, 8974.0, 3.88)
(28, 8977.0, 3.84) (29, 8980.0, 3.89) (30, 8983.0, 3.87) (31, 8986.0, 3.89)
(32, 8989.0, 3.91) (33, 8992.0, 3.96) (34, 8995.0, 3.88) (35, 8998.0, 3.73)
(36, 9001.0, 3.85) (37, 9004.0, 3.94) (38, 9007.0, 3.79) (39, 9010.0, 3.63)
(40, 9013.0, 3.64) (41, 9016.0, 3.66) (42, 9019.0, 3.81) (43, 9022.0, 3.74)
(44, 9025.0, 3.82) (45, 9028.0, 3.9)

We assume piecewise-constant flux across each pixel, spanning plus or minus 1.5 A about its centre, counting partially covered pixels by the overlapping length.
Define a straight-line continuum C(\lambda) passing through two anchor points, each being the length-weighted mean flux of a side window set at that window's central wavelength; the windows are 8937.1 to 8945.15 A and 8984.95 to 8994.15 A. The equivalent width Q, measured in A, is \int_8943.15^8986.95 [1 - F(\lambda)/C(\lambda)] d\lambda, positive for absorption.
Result 0.1 A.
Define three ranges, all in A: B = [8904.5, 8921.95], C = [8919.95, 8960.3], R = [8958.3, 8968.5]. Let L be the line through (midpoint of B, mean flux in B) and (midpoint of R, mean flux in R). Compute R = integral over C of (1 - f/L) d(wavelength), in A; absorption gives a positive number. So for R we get 0.4 A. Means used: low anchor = 3.93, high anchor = 3.94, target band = 3.89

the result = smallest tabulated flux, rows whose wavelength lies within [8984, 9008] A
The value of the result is 3.73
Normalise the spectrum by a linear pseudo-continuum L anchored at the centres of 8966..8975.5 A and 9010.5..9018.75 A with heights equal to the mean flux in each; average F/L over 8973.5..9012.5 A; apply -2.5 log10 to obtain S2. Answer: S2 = -0.02 mag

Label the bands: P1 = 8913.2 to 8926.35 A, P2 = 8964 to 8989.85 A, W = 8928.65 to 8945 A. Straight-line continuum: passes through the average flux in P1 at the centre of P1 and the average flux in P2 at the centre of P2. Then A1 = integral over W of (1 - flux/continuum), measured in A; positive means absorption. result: 0.2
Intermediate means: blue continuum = 3.92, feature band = 3.87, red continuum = 3.88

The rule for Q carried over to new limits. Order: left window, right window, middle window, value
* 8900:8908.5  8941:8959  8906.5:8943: 0.2 A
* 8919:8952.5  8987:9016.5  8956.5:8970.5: -0.3 A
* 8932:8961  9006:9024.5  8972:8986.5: -0.2 A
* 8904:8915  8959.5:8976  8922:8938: 0.1 A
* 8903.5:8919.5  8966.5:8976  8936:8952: 0.2 A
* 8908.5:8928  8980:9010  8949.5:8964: -0.2 A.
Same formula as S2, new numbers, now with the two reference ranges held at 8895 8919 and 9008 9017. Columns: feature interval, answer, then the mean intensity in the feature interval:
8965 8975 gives -0.03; 3.87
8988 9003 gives -0.05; 3.87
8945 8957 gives -0.01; 3.87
